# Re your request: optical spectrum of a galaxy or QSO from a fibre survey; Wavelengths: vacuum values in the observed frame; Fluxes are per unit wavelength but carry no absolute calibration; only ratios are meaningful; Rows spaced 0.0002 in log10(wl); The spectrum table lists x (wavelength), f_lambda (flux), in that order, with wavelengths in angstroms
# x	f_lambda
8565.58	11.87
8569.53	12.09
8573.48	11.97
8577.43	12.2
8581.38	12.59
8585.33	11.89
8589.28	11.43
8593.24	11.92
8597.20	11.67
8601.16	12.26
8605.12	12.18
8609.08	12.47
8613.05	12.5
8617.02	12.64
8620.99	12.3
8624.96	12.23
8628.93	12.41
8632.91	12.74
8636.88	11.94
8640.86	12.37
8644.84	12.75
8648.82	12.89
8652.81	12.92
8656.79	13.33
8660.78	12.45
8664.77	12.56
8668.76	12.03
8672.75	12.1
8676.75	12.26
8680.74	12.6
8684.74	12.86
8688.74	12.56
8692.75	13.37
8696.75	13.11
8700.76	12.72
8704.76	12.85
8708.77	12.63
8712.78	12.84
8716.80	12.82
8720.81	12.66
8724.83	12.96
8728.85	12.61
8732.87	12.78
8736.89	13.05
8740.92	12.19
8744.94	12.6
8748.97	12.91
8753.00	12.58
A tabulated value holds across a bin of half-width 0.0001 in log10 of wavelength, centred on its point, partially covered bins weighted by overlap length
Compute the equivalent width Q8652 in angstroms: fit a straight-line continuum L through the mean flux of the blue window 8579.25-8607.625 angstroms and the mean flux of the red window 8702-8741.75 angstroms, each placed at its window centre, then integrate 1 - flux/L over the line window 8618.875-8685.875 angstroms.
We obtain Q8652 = -0.9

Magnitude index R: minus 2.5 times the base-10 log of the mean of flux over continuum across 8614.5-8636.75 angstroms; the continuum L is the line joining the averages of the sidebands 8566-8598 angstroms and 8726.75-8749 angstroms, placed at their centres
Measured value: -0.02 mag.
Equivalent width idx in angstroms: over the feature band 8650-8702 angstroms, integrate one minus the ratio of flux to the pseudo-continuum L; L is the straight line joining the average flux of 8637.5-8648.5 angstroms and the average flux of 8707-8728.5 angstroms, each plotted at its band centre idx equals -0.2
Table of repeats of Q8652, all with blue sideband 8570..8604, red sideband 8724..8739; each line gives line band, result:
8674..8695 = -0.2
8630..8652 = -0.4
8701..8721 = -0.1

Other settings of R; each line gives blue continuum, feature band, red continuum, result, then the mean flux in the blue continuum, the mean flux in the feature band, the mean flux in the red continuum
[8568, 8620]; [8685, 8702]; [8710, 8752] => -0.031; 12.1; 12.9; 12.7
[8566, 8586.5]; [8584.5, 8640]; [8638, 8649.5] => 0.016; 12.1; 12.2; 12.6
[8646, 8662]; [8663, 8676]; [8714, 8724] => 0.056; 12.9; 12.2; 12.8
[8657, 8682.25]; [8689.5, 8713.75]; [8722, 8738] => -0.024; 12.4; 12.9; 12.8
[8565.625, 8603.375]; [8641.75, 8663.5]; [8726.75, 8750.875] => -0.046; 12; 12.8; 12.7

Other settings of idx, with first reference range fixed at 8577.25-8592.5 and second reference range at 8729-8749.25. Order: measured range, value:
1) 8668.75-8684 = 0.10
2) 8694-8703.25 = -0.33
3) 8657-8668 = -0.22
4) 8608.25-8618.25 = -0.34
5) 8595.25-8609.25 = -0.03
